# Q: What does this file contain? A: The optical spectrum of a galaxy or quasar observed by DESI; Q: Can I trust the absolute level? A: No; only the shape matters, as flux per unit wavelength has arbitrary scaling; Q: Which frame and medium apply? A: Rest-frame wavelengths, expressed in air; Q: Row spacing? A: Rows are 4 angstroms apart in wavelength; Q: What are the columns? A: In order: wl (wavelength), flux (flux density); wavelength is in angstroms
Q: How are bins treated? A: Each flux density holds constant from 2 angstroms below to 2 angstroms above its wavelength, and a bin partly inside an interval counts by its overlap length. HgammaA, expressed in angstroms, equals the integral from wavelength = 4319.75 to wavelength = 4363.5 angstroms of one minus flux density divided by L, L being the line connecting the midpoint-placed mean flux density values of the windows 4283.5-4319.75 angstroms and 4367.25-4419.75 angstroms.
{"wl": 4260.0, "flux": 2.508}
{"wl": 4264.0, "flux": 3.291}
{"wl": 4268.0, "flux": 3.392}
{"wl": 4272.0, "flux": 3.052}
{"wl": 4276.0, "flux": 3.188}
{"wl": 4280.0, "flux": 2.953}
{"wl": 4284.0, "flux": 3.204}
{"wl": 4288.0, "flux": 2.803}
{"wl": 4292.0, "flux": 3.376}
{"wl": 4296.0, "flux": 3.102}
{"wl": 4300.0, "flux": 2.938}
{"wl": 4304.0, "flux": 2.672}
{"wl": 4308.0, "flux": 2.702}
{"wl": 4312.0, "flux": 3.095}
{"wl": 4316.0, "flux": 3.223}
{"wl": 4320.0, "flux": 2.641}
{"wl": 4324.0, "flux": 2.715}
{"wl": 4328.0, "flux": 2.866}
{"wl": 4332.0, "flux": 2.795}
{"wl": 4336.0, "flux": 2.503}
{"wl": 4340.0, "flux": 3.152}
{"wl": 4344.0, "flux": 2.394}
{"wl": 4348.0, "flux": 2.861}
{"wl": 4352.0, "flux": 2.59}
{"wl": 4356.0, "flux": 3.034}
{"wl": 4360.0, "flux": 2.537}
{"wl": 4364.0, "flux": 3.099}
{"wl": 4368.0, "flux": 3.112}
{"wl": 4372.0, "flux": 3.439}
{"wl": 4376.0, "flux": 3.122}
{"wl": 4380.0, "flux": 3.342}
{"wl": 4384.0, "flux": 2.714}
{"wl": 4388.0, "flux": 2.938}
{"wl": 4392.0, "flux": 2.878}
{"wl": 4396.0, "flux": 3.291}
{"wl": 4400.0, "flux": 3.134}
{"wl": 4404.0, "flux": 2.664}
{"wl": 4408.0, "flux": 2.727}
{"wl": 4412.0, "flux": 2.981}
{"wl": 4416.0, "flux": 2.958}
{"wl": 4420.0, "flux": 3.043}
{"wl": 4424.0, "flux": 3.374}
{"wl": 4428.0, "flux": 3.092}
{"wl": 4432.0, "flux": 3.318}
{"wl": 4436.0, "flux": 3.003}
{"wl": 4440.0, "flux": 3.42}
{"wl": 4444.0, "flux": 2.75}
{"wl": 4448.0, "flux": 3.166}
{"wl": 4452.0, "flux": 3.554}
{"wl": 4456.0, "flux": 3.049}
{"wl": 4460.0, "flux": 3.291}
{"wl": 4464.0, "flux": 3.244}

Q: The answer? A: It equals 3.7 angstroms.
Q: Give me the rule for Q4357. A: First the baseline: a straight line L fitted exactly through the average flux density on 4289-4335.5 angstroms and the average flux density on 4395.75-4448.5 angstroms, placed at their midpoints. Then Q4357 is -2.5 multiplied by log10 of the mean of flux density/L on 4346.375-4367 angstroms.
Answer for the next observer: 0.048 mag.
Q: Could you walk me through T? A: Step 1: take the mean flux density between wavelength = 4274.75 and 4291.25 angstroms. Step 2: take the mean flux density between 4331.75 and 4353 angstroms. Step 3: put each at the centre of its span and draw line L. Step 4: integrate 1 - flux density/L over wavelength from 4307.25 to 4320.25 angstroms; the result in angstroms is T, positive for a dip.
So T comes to -0.4 angstroms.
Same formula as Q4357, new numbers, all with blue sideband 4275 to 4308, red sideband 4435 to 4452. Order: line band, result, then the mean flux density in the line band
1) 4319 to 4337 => 0.12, 2.72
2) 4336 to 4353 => 0.12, 2.73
